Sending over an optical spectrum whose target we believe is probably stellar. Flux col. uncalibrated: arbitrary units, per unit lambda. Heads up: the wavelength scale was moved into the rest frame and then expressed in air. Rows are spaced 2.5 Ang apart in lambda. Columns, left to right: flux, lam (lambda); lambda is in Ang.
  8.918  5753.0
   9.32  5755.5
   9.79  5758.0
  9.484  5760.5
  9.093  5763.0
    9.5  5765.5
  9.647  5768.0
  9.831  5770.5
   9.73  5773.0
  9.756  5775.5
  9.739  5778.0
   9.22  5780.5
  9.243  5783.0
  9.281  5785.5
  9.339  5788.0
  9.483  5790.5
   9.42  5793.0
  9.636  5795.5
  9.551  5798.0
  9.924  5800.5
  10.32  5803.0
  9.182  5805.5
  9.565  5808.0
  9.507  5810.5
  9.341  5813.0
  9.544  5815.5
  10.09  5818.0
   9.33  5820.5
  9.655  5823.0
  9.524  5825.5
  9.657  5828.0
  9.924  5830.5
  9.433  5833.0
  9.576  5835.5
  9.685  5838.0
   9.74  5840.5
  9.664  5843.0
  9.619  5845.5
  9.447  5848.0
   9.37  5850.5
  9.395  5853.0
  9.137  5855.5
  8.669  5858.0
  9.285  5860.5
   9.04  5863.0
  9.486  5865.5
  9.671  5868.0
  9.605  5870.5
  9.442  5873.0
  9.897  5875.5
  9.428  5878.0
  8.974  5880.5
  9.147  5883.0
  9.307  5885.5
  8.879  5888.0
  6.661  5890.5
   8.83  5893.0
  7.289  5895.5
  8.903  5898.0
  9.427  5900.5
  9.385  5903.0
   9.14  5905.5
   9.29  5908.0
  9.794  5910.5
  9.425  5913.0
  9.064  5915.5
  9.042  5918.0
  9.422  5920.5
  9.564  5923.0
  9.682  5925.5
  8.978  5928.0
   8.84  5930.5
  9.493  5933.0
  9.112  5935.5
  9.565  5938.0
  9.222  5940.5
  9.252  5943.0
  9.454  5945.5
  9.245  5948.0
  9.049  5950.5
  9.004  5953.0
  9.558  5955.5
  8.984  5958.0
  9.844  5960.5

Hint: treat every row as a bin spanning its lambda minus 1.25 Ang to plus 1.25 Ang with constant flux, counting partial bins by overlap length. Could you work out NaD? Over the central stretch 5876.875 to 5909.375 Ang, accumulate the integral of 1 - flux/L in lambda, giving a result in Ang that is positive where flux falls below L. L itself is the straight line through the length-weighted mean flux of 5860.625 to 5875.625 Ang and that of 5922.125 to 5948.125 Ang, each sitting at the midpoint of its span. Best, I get 2.0 Ang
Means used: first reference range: 9.48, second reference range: 9.31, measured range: 8.82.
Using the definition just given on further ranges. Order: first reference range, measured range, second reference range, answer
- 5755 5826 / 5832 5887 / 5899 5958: 0.1 Ang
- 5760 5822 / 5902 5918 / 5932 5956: 0.0 Ang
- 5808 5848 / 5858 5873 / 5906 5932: 0.2 Ang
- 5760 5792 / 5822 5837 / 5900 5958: -0.3 Ang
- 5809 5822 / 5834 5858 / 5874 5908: -0.5 Ang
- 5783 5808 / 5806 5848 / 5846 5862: -1.0 Ang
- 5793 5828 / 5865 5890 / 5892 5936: 0.1 Ang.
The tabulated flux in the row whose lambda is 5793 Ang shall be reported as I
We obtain 9.42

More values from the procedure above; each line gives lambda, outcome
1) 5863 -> 9.04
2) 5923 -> 9.564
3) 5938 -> 9.565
